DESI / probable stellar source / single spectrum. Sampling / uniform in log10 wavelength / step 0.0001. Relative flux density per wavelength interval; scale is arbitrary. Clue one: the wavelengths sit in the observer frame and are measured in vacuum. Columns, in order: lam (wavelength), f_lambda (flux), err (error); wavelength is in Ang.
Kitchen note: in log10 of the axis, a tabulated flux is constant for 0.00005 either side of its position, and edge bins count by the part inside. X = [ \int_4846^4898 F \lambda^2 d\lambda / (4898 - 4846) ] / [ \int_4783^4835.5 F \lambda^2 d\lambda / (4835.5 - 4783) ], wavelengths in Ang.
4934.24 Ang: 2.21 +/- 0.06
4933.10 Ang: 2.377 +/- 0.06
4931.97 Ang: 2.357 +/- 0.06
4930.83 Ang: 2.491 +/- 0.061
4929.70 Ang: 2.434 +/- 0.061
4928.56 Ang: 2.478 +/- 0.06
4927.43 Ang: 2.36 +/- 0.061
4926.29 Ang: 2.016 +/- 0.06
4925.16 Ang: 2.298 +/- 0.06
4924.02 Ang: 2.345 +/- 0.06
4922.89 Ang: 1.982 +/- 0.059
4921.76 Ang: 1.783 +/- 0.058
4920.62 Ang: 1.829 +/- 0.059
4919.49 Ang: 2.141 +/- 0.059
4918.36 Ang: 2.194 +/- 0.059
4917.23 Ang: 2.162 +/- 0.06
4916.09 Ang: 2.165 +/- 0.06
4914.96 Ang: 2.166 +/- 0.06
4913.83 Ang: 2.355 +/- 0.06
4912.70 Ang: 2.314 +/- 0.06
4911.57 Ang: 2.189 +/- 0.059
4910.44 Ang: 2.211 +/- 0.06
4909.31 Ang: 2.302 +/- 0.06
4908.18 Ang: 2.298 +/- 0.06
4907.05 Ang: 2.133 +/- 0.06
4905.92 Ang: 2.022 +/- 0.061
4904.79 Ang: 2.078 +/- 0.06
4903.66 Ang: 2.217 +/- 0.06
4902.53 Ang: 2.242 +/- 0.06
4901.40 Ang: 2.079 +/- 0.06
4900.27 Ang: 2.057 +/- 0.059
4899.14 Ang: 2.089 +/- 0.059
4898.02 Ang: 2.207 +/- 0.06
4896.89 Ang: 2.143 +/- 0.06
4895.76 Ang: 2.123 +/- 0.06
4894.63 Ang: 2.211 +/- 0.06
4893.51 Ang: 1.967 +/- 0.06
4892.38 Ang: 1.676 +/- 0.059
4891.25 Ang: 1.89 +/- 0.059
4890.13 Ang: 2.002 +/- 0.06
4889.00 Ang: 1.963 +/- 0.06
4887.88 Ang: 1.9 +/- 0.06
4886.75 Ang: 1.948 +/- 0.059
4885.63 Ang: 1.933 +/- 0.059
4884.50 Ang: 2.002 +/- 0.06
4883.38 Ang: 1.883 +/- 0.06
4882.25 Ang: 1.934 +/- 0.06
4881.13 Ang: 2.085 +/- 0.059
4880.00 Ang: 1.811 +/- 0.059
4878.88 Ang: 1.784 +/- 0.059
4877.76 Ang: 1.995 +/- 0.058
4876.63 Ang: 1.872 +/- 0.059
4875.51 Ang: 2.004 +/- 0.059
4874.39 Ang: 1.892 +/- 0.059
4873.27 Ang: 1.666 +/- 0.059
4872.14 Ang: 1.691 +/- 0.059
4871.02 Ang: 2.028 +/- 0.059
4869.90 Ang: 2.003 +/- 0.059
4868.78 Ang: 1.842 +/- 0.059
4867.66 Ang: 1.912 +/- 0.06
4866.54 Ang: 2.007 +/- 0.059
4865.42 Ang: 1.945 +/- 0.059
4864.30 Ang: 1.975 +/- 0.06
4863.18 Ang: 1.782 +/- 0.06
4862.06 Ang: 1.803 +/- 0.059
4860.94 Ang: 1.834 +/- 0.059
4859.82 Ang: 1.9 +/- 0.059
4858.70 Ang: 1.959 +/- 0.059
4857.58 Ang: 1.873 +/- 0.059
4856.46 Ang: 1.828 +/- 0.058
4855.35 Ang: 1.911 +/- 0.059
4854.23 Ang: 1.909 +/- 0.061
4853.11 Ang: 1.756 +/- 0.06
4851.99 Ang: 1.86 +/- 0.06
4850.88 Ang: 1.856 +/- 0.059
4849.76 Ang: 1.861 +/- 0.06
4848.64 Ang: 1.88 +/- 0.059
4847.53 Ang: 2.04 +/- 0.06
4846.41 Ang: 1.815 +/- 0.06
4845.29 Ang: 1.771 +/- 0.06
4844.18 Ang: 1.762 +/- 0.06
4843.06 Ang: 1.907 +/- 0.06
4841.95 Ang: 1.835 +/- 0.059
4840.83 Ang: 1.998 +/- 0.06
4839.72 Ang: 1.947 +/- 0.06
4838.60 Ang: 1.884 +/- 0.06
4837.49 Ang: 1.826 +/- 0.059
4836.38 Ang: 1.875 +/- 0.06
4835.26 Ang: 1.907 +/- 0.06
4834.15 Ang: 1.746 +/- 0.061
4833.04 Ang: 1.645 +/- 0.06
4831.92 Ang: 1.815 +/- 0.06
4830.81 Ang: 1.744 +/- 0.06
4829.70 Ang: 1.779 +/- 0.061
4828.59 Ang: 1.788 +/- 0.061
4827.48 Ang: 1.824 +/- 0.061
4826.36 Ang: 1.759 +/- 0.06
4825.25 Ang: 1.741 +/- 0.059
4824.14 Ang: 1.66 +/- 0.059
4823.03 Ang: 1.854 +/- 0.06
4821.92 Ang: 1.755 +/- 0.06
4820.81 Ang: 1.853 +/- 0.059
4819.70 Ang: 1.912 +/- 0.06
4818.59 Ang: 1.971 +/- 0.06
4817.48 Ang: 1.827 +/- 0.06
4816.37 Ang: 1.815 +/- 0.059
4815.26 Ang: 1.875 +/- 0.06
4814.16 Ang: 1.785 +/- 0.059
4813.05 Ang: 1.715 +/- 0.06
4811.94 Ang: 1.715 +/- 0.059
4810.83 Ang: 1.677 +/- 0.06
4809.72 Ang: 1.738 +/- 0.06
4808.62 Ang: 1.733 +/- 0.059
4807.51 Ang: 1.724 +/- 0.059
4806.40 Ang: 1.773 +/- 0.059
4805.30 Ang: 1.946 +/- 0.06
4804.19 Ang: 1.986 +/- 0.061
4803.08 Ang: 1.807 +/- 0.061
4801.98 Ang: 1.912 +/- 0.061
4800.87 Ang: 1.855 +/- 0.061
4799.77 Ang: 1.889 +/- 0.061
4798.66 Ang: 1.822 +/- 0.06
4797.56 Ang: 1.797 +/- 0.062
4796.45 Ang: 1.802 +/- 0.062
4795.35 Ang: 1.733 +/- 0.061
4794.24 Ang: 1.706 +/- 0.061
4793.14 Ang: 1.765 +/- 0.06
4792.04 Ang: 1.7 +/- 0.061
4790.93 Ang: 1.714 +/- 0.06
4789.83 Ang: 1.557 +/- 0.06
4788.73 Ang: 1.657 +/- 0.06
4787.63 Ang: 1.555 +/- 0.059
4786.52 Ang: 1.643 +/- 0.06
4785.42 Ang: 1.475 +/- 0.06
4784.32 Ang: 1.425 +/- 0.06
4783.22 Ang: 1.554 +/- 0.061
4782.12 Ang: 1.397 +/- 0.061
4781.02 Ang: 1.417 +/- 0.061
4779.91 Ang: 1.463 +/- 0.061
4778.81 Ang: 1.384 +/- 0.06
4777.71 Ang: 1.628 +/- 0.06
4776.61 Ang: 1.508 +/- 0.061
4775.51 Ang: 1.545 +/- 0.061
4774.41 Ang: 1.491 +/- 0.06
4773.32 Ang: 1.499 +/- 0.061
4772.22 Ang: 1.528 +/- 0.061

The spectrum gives 1.12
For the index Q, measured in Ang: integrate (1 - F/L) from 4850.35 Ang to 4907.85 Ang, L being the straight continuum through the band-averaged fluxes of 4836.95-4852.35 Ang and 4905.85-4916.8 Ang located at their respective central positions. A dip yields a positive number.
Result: 2.9 Ang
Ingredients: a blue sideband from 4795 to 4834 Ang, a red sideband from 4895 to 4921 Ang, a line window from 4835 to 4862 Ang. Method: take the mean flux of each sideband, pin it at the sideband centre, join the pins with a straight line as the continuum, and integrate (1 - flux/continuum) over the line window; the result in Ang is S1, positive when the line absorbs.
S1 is 0.8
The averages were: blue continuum 1.8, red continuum 2.16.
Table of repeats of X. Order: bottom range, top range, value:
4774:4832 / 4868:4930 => 1.25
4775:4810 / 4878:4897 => 1.21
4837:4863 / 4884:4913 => 1.14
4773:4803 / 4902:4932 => 1.42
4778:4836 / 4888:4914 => 1.27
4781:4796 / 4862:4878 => 1.22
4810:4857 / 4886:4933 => 1.21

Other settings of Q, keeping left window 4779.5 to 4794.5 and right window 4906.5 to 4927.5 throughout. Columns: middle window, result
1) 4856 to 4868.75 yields 0.2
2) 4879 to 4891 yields 0.5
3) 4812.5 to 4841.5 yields -1.1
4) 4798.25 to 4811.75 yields -1.4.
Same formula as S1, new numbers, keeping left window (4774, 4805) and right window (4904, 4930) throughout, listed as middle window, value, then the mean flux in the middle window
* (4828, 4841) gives 0.1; 1.83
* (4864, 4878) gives 0.6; 1.91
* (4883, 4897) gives 0.7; 1.97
